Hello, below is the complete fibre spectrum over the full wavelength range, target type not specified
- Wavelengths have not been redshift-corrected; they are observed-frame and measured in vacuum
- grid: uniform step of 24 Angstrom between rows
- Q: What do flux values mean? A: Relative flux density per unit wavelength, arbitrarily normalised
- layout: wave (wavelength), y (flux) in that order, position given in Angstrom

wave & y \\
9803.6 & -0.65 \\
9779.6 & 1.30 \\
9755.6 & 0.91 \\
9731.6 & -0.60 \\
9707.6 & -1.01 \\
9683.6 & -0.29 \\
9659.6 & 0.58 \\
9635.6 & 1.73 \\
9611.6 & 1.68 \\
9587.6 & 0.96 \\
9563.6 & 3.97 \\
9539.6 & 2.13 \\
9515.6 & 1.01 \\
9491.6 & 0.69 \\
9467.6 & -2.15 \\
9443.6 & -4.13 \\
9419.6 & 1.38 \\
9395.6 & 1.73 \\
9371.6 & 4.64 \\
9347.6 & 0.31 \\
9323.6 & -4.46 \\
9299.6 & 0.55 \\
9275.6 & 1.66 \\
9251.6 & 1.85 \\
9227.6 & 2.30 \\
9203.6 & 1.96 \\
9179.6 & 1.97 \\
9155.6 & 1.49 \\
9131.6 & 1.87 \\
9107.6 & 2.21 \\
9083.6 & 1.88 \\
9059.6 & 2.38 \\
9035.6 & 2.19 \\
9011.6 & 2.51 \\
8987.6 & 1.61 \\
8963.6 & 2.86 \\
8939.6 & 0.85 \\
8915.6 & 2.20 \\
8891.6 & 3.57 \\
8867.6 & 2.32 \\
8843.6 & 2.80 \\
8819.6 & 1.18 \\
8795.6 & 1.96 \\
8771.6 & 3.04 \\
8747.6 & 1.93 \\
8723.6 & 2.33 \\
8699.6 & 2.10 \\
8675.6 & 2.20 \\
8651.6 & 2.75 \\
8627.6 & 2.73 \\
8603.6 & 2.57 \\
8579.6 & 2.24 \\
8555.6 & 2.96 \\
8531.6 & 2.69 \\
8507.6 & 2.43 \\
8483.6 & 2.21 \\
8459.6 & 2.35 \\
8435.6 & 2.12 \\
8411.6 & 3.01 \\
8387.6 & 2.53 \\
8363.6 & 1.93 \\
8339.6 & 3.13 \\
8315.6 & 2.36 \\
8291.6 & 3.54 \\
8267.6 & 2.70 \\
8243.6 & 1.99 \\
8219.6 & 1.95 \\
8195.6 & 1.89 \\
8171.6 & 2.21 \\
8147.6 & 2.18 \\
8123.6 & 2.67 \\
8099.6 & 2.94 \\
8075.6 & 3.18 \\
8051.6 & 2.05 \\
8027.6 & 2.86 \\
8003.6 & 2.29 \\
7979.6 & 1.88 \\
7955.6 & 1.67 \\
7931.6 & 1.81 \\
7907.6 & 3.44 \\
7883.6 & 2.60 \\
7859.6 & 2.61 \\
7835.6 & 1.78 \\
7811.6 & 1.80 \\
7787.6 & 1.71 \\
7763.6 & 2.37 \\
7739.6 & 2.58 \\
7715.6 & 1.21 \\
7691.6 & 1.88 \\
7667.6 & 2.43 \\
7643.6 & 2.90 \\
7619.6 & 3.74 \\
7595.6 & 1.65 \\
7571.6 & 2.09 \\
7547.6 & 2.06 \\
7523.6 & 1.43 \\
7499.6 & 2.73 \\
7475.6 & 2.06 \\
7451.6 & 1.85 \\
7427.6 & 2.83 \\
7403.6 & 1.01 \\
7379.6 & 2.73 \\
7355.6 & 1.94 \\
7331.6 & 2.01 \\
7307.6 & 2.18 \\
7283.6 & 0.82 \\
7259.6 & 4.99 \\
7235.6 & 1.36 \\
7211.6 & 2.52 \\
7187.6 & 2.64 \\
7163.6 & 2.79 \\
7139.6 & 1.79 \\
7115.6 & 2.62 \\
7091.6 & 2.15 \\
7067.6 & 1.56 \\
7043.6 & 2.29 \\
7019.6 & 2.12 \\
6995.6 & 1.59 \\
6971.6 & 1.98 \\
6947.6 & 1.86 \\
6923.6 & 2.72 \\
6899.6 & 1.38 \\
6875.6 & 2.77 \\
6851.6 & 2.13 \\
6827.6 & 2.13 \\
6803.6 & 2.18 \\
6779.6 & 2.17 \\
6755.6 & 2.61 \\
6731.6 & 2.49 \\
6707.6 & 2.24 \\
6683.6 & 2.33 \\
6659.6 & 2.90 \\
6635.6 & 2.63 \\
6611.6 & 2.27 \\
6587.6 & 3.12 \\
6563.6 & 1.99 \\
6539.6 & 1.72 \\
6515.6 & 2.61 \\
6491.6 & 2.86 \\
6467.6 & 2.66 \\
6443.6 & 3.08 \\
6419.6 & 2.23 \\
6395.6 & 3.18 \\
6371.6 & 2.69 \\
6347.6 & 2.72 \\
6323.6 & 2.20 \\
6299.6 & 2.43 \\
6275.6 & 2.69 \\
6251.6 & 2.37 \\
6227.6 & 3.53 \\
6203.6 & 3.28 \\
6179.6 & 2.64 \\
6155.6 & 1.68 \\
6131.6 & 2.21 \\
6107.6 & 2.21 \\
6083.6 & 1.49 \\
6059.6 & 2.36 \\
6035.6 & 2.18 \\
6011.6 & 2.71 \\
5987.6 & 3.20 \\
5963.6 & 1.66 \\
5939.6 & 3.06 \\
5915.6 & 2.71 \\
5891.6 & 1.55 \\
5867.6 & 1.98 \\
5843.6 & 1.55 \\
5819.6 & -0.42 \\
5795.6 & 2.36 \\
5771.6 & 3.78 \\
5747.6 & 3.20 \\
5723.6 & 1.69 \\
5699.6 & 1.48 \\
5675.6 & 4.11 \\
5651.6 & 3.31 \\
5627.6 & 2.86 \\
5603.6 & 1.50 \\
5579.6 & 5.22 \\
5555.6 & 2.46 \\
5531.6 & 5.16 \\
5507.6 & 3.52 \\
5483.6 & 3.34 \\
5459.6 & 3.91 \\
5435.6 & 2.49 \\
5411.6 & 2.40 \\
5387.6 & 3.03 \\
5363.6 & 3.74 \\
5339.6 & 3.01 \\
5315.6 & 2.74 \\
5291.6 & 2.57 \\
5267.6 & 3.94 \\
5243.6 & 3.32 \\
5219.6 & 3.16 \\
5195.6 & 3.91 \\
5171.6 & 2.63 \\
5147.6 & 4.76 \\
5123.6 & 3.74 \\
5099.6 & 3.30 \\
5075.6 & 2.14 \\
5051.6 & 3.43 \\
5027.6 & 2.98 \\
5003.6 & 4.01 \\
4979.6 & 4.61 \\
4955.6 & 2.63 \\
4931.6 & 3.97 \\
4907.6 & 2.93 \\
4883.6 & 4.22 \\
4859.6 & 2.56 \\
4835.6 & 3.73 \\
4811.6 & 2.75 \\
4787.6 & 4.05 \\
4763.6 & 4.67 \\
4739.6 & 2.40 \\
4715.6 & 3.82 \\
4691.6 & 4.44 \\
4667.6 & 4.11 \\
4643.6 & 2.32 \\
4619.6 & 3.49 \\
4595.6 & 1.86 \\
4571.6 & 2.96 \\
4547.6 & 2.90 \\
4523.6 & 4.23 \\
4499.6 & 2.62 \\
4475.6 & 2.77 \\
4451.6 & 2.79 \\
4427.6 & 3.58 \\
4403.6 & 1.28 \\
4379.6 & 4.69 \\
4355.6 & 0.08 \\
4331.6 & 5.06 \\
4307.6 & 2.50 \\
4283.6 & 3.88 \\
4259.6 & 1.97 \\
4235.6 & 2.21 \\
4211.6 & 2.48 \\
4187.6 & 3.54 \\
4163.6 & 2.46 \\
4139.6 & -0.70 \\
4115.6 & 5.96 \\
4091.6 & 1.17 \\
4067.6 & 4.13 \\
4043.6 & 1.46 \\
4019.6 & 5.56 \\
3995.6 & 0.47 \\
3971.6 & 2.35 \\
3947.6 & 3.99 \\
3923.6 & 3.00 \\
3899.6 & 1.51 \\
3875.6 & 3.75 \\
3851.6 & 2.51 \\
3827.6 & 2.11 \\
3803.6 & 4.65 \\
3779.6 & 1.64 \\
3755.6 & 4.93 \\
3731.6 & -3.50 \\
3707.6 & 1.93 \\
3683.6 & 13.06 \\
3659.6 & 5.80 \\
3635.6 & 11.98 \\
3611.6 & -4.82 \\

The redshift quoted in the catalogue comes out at 0.105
